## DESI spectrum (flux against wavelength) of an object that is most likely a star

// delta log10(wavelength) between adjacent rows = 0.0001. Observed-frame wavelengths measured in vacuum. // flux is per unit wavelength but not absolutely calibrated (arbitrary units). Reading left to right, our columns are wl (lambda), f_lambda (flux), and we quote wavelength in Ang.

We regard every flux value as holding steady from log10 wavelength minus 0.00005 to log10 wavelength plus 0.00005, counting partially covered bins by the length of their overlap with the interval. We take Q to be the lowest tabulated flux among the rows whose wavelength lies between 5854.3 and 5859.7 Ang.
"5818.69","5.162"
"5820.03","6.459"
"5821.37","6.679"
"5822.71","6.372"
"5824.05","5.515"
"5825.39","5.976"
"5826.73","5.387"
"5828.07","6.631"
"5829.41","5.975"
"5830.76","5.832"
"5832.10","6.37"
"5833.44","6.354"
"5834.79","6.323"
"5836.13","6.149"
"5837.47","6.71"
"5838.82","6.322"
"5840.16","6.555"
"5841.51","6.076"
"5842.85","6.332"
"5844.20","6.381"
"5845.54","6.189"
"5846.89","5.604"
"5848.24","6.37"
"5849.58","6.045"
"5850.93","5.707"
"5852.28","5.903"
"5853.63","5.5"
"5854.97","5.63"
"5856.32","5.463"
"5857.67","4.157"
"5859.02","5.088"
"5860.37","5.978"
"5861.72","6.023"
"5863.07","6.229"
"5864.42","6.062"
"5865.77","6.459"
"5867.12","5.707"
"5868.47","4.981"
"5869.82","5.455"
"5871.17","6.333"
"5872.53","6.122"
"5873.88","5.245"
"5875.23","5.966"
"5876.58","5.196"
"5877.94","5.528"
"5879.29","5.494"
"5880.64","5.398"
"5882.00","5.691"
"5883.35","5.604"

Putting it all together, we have 4.157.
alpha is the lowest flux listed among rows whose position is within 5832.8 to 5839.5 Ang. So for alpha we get 6.149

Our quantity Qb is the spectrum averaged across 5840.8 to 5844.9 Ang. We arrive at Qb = 6.27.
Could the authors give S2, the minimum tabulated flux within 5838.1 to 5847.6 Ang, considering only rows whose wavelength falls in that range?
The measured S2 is 5.604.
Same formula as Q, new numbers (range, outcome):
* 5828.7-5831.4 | 5.832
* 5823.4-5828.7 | 5.387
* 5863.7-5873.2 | 4.981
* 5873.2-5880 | 5.196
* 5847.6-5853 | 5.707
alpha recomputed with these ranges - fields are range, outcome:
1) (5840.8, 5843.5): 6.076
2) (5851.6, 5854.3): 5.5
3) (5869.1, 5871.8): 5.455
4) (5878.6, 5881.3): 5.398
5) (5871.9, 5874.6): 5.245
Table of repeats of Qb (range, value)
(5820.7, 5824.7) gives 6.19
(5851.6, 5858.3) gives 5.34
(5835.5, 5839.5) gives 6.4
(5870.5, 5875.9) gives 5.91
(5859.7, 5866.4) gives 6.15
